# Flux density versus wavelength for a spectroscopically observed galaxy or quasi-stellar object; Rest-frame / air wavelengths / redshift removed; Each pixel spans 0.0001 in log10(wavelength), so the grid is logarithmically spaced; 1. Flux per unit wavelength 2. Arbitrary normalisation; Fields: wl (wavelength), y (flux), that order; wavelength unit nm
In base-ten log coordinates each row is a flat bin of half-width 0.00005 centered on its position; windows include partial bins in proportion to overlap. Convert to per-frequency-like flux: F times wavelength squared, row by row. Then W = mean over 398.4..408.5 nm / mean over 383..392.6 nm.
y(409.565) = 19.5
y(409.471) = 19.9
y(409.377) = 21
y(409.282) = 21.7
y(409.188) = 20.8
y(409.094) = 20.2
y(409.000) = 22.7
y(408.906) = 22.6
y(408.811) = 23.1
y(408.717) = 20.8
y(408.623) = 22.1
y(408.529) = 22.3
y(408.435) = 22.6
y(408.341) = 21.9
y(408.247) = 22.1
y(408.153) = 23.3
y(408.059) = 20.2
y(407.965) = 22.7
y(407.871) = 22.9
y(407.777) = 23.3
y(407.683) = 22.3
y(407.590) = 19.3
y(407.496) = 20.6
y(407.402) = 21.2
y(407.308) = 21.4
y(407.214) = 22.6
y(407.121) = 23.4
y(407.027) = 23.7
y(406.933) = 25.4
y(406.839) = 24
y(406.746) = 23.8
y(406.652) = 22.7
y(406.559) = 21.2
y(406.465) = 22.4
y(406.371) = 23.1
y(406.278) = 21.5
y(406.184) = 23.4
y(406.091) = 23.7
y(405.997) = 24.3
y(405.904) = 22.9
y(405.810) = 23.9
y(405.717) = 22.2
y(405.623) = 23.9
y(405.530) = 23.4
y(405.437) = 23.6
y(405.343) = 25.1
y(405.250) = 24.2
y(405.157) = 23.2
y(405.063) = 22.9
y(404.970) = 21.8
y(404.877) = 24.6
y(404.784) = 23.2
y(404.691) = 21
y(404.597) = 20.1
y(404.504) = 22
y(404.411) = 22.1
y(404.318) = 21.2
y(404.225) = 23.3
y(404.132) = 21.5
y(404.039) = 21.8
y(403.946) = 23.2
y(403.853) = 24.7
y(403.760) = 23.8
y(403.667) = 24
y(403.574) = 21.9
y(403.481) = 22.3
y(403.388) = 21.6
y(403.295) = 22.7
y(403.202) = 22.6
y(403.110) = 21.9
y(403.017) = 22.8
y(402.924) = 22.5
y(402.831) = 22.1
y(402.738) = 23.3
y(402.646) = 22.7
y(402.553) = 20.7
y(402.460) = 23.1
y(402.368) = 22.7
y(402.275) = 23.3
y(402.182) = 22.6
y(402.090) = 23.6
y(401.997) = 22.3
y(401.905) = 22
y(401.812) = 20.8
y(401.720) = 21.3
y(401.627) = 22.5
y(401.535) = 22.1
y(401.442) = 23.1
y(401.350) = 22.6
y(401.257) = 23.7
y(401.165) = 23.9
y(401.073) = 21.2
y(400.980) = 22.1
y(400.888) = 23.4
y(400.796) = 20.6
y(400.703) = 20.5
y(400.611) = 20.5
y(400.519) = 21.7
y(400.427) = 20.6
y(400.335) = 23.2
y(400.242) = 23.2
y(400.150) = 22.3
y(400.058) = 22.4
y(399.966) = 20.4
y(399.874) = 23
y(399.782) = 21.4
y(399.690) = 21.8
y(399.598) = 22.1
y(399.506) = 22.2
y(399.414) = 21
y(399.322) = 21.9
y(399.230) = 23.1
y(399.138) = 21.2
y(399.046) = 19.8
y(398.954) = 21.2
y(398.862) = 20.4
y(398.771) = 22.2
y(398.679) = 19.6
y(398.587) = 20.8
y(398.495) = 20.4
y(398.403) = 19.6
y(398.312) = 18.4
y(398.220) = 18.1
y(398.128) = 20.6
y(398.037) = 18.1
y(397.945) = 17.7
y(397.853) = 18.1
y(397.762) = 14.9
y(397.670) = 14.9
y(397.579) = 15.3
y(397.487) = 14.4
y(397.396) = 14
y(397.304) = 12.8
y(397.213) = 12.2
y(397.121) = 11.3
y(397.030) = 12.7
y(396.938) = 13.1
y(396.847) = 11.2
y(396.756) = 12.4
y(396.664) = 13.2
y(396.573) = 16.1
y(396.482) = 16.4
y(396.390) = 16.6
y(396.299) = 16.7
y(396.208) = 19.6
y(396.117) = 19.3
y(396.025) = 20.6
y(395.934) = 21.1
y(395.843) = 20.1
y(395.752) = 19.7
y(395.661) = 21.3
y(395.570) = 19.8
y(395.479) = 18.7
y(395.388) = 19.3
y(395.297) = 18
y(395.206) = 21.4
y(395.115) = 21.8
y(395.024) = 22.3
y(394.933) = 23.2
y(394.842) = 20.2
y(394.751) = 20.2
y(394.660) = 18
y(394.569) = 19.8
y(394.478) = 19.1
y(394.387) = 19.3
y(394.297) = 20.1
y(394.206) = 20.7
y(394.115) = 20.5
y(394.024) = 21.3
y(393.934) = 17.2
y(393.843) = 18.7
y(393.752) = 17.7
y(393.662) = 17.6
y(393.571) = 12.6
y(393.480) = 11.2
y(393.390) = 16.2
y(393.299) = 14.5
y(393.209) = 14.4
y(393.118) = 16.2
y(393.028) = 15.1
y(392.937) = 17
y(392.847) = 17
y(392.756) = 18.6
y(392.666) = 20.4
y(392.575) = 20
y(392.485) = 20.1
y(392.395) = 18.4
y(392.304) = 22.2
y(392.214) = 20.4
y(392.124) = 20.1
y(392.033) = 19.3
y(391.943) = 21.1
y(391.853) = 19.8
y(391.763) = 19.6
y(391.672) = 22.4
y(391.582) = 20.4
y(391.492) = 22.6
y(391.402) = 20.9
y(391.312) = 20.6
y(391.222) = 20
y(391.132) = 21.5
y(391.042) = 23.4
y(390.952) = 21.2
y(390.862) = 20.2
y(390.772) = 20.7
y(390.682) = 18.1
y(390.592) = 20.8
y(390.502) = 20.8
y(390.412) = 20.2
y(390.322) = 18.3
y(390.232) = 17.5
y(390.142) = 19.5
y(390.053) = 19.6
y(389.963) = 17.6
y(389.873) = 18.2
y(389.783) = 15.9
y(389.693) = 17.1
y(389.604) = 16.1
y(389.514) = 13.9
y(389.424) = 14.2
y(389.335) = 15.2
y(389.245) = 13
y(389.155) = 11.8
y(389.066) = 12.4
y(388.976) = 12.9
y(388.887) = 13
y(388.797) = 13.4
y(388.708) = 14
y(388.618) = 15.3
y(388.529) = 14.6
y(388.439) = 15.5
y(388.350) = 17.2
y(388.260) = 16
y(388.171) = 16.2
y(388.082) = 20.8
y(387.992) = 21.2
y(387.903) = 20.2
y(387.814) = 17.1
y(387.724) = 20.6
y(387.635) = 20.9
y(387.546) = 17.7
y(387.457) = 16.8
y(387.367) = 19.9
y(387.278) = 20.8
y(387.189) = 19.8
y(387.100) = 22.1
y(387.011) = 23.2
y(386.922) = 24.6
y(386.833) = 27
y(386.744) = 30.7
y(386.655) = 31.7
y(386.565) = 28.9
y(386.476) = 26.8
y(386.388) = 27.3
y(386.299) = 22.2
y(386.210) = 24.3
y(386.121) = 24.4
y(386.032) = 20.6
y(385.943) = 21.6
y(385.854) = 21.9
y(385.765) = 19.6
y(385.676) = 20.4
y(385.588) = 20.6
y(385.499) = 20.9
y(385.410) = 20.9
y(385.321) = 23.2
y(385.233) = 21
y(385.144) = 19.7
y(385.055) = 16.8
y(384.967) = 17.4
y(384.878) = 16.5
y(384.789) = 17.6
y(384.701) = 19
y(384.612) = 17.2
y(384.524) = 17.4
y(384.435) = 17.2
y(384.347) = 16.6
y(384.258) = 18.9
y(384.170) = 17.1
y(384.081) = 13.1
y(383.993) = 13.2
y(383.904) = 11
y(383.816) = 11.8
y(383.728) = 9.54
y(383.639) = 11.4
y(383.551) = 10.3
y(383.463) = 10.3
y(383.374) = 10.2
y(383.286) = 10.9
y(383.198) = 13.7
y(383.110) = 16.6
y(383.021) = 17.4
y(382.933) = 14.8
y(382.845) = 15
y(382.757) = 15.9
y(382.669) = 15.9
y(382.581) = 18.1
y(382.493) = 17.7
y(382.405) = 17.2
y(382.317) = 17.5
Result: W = 1.30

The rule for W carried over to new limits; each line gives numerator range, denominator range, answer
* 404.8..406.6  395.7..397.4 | 1.54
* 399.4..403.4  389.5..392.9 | 1.19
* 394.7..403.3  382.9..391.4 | 1.16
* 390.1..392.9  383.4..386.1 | 1.22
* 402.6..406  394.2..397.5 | 1.34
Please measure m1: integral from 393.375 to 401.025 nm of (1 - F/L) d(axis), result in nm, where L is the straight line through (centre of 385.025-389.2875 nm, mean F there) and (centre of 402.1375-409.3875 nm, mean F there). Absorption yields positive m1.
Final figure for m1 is 0.89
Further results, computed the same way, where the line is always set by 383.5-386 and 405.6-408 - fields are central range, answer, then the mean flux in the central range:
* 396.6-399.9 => 0.44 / 17.9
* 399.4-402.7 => -0.13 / 22.1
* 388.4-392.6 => 0.12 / 18.2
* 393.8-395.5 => -0.03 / 20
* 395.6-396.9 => 0.17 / 17.5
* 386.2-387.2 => -0.47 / 26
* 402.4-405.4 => -0.08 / 22.6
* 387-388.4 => -0.11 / 19.3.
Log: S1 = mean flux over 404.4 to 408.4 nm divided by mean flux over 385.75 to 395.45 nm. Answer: 1.18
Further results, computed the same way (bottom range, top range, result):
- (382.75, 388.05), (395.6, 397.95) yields 0.84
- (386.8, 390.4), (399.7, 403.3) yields 1.27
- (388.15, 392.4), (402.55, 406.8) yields 1.27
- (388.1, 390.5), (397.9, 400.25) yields 1.31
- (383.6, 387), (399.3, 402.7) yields 1.10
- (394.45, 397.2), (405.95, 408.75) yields 1.25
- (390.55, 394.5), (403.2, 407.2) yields 1.20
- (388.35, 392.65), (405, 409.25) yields 1.25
